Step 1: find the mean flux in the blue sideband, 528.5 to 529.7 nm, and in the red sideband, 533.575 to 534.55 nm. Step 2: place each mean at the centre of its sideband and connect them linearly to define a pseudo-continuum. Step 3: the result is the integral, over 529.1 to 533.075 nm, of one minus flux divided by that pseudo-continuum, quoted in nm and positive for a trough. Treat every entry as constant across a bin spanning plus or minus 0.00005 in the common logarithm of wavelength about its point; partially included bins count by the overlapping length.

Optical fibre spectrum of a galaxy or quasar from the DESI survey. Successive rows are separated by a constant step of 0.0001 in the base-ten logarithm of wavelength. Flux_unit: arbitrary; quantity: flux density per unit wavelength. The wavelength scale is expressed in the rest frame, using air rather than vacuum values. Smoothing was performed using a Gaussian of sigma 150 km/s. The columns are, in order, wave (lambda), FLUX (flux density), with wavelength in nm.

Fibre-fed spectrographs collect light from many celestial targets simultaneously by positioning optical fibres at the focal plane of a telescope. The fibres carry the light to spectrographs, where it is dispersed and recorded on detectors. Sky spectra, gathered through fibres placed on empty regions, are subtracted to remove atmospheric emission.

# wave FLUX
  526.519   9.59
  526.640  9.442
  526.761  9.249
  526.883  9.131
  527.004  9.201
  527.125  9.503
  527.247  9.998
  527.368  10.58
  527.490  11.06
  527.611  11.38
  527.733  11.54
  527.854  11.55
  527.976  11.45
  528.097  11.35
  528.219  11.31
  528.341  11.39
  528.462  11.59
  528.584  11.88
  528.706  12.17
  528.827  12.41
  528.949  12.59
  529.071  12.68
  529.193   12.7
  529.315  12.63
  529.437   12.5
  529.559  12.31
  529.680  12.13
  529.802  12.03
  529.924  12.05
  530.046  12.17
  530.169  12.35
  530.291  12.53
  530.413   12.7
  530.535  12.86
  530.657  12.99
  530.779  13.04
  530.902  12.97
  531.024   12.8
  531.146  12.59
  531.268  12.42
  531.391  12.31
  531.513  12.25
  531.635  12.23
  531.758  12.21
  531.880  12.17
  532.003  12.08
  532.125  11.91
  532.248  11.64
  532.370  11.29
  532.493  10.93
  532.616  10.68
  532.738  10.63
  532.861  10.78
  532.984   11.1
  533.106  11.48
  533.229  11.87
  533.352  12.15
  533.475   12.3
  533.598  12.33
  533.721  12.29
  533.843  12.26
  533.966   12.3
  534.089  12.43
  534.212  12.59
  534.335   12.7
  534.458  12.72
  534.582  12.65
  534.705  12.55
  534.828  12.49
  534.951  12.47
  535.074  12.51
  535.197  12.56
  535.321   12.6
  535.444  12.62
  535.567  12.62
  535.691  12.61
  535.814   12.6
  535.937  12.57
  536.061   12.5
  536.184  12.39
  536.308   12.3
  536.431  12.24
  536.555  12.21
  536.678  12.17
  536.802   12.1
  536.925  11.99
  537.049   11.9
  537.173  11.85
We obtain 0.10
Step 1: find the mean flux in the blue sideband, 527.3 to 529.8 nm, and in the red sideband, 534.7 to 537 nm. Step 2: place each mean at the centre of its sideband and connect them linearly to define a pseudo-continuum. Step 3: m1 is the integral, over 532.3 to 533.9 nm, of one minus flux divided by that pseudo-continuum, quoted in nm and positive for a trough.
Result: 0.088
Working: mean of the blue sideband 11.9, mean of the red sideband 12.4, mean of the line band 11.5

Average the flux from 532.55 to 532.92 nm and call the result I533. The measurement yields 10.7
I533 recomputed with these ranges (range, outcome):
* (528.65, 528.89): 12.3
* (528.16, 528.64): 11.5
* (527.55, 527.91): 11.5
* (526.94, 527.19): 9.36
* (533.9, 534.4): 12.5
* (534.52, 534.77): 12.6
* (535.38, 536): 12.6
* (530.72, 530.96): 13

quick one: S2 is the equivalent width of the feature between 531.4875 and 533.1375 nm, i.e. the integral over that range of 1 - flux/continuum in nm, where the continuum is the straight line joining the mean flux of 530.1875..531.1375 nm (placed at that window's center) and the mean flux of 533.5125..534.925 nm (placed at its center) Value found 0.150 nm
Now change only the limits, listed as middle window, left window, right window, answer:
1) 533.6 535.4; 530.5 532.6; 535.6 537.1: -0.033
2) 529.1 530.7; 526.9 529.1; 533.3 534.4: -0.115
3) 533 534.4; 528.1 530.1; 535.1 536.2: 0.026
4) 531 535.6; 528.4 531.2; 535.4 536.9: 0.118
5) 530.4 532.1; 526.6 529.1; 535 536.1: -0.120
